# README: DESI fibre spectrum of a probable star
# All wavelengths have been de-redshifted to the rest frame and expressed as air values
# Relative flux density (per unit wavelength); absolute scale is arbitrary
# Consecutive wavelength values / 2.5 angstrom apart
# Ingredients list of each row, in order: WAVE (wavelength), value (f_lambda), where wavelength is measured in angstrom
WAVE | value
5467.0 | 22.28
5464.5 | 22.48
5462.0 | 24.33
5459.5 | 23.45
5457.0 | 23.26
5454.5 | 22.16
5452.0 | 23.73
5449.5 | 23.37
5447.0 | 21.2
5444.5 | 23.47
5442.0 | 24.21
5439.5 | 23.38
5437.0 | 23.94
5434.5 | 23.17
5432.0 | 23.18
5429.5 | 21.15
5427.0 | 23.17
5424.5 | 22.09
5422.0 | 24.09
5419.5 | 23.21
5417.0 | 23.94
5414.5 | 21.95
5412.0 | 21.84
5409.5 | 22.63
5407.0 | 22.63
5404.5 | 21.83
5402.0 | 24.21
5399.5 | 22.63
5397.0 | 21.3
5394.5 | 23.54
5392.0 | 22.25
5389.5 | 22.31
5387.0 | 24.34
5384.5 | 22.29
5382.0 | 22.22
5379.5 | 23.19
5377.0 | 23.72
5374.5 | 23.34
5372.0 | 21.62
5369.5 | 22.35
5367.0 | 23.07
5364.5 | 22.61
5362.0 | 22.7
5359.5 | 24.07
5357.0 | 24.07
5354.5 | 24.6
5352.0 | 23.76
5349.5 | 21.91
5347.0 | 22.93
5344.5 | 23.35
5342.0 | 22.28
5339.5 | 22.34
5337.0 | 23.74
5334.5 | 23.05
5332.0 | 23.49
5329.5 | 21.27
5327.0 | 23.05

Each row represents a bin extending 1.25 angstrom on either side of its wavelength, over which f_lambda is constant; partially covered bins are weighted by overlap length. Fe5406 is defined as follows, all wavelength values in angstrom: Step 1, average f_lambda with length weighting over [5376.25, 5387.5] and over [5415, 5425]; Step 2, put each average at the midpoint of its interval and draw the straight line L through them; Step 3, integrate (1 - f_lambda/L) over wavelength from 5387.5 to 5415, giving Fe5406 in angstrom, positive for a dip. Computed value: 0.78 angstrom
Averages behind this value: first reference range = 23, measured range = 22.5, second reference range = 23.3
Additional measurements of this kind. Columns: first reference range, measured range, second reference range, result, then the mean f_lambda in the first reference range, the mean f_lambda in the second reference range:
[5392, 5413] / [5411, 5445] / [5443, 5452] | -0.5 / 22.6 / 22.9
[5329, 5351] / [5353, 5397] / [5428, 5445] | -0.2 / 22.8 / 23.2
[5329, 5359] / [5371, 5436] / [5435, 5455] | 1.2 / 23.1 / 23.2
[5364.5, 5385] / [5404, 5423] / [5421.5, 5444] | 0.2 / 22.7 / 23.1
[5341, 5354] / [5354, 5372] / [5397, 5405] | -0.2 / 23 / 22.7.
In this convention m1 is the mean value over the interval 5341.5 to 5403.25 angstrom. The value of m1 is 23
